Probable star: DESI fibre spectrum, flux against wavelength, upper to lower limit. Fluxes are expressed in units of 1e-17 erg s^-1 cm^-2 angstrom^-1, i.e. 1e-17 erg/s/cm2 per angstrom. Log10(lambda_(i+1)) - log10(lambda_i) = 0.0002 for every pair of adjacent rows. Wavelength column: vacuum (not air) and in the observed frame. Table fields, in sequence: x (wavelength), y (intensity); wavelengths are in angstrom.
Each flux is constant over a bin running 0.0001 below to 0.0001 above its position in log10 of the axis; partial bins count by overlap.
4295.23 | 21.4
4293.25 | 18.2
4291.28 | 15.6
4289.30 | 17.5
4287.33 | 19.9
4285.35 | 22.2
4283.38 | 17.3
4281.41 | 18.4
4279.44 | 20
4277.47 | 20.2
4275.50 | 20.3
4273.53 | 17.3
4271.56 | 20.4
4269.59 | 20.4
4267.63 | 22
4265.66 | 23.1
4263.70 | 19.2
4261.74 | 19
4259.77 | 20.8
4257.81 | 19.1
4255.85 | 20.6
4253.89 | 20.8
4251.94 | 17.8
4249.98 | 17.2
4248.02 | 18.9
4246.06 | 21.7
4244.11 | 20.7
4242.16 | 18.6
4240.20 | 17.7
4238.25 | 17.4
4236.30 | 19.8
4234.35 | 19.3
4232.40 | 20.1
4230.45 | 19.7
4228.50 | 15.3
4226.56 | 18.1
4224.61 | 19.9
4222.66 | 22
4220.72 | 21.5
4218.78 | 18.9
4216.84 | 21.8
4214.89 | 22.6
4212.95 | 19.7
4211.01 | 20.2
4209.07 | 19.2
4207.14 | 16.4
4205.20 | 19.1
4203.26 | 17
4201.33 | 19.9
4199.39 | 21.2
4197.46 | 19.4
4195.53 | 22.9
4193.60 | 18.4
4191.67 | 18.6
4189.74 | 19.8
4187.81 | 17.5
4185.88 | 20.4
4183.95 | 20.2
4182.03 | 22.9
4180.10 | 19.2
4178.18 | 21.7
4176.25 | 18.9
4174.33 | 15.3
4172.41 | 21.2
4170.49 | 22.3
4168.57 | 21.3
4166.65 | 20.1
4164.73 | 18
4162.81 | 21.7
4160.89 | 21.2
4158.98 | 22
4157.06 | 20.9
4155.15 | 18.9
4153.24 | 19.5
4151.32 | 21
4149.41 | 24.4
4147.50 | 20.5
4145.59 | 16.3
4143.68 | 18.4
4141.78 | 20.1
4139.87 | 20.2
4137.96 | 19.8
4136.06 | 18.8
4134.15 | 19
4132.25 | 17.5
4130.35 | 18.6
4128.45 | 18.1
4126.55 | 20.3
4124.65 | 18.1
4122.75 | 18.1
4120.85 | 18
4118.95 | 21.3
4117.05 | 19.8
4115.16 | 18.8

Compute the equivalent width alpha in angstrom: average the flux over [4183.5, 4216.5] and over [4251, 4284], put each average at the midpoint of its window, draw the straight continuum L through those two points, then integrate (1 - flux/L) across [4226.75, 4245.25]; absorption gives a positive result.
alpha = 0.9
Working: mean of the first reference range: 19.6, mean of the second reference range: 19.8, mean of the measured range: 18.7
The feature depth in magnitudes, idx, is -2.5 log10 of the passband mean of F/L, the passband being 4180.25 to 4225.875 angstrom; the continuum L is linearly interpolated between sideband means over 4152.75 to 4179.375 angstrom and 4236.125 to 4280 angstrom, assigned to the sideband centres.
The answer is 0.00 mag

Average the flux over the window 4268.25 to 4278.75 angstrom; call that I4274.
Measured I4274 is 19.8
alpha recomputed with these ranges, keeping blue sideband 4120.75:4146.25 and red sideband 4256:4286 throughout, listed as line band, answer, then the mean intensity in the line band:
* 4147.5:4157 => -1.01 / 20.9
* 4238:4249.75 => 0.34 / 19.1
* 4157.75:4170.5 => -1.24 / 20.8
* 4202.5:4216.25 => 0.09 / 19.3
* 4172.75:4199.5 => -0.74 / 19.7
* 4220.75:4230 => 0.19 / 19.1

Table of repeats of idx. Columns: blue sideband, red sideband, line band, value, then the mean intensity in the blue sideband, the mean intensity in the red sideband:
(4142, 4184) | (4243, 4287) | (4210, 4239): 0.01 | 20.3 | 19.9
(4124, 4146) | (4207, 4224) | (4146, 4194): -0.04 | 18.8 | 20.4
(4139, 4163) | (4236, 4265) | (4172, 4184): 0.01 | 20.4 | 19.3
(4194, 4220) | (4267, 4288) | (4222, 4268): 0.02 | 19.9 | 19.8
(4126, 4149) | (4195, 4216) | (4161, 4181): -0.03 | 19.1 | 19.7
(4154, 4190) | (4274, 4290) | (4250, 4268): -0.02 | 20.2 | 19.4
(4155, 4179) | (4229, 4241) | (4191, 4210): 0.02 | 20.3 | 18.9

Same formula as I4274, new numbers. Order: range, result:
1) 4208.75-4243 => 19.5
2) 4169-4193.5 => 19.8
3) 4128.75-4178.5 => 19.9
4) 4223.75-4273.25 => 19.5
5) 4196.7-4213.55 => 19.1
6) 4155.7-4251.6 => 19.7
